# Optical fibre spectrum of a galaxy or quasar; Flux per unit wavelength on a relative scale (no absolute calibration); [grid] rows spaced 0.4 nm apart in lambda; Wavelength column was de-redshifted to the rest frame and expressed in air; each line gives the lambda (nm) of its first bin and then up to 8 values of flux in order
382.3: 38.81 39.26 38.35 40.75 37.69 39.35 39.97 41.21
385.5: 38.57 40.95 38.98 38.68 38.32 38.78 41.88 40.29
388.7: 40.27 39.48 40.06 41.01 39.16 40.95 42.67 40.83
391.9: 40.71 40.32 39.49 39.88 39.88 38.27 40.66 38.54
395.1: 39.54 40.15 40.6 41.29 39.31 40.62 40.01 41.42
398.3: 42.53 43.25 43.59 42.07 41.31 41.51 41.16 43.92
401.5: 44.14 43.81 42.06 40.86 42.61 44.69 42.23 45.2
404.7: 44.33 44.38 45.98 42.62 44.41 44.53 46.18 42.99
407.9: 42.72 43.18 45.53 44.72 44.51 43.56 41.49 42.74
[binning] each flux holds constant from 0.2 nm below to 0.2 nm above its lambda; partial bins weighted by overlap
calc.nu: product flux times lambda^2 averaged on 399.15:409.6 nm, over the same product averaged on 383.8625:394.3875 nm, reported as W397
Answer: 1.2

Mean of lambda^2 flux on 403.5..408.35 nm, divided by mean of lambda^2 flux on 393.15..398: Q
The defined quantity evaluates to 1.16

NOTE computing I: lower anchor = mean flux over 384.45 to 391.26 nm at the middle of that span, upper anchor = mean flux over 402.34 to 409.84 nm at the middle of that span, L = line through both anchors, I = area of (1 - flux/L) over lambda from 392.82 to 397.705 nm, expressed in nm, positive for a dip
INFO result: 0.20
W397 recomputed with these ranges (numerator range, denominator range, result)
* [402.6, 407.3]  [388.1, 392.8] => 1.17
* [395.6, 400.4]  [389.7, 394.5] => 1.06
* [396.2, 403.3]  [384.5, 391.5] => 1.11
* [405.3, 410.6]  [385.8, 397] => 1.19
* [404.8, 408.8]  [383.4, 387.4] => 1.25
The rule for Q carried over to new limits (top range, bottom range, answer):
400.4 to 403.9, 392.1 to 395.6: 1.13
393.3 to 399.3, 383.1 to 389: 1.08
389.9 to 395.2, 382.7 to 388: 1.06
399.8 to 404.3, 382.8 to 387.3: 1.18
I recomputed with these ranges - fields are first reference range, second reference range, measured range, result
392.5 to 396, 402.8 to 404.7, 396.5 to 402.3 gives -0.04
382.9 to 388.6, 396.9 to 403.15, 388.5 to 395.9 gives 0.11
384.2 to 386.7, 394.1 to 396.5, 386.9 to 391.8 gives -0.05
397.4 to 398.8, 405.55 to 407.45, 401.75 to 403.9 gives 0.03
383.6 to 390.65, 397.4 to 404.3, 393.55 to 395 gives 0.07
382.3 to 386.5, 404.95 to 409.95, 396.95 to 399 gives 0.03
